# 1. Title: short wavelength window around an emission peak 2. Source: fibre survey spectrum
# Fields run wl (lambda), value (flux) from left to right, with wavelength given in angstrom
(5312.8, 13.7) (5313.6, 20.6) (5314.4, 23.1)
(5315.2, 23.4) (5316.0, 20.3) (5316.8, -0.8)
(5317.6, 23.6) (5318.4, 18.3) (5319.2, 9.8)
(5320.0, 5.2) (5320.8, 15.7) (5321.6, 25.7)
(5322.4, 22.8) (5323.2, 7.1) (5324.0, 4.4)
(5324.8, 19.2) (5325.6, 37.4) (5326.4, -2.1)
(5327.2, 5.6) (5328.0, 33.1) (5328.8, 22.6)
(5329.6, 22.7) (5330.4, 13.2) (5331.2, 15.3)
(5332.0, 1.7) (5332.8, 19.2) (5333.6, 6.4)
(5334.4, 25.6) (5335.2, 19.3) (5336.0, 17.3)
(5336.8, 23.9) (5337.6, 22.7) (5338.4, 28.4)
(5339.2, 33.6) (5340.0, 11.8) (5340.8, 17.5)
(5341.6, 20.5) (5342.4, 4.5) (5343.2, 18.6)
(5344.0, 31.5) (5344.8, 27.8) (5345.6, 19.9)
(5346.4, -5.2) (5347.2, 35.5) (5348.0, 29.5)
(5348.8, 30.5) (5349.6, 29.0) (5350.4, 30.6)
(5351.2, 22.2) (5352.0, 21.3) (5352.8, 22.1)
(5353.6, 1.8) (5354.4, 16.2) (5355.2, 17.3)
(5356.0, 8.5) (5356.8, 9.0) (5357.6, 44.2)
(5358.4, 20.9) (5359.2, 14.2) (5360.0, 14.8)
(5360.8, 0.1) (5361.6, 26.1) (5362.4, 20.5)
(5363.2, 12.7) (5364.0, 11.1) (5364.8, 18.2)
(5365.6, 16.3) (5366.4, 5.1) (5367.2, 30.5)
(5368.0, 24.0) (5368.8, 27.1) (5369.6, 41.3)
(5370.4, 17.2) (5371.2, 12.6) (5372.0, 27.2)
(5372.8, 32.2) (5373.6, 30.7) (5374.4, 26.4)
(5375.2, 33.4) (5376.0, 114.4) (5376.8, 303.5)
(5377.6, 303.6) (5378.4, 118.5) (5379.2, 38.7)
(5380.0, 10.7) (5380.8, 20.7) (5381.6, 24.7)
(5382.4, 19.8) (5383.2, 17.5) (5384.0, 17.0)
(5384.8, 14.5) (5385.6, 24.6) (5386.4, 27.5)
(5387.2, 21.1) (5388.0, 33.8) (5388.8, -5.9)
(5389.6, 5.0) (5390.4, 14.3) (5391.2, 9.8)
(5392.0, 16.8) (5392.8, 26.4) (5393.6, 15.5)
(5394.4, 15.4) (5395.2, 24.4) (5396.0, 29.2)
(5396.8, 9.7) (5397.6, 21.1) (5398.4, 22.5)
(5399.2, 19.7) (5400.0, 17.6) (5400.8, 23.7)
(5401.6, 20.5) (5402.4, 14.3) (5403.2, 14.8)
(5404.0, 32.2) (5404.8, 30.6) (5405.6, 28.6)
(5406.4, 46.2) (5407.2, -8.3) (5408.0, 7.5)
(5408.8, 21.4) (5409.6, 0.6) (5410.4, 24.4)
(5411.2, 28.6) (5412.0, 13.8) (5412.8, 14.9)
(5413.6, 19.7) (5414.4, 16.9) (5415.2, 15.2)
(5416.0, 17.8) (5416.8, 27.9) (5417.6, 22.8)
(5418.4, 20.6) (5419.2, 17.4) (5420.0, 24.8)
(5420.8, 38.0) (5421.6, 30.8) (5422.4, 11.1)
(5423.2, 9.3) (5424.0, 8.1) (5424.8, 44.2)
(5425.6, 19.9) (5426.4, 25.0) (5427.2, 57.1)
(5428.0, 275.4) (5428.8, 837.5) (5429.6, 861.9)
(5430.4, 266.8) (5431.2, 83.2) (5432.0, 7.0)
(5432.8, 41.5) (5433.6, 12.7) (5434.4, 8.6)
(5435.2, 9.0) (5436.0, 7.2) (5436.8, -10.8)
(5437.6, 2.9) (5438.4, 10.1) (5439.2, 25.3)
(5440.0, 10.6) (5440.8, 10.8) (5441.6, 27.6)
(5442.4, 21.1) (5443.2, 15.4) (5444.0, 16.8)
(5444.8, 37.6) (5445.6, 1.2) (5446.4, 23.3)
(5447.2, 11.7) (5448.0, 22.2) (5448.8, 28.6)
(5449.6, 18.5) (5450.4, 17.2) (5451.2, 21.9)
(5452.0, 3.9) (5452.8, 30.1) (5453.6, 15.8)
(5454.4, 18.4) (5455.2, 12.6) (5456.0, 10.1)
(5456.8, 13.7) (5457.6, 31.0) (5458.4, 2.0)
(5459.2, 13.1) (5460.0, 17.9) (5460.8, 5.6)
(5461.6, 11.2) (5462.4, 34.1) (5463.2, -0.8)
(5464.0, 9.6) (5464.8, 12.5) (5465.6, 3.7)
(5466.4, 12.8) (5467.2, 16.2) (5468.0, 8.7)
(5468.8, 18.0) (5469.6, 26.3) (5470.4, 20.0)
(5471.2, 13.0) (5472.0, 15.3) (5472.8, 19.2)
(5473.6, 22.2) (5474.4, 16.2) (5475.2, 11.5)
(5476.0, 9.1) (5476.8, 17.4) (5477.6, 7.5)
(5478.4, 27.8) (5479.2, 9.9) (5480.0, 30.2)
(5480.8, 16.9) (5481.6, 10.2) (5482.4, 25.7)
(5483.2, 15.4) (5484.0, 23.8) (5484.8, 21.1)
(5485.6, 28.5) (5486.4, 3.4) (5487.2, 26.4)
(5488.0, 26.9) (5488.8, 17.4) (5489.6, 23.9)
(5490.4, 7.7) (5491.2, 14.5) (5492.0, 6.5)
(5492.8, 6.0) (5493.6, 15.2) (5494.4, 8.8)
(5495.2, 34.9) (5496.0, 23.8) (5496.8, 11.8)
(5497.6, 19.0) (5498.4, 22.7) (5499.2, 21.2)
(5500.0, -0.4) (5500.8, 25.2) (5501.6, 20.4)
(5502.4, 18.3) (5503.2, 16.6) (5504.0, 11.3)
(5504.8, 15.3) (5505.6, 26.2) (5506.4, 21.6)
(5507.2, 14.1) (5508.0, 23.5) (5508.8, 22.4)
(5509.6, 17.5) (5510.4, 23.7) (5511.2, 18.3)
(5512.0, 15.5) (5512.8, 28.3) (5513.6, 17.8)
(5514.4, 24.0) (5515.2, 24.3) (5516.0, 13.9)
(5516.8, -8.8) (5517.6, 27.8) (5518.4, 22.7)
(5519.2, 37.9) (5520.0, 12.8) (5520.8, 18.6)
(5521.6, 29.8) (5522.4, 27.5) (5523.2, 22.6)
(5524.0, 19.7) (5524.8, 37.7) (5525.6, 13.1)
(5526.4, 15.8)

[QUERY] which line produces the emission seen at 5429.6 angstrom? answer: [O III]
